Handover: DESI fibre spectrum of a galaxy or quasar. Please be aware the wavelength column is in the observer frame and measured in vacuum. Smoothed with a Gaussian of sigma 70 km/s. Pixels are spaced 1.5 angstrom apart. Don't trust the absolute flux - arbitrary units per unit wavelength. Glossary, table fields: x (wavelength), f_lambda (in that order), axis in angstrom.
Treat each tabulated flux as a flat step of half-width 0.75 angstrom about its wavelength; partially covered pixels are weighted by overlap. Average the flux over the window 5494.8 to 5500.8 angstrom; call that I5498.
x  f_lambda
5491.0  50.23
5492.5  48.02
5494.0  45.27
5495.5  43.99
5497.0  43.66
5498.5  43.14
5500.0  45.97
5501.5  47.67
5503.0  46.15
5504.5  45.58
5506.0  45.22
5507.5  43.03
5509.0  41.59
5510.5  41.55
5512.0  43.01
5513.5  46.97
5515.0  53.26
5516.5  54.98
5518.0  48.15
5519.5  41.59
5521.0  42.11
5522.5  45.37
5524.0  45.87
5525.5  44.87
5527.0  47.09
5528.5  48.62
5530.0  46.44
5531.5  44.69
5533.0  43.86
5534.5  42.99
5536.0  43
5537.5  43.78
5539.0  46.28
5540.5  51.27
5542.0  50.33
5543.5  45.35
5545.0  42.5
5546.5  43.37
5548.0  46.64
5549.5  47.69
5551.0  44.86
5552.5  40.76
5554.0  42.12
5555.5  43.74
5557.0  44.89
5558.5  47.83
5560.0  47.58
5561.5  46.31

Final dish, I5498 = 44.2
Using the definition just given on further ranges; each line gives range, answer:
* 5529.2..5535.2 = 44.5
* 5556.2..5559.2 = 46.3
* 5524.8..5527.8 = 46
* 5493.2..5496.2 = 44.7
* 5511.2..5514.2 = 44.9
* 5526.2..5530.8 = 47.3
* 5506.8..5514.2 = 43.2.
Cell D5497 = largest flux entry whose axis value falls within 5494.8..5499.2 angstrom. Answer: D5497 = 43.99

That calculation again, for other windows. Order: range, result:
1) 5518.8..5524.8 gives 45.87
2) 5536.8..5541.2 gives 51.27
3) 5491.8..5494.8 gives 48.02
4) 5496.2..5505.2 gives 47.67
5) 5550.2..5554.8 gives 44.86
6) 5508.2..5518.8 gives 54.98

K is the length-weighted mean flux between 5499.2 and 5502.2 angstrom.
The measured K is 46.7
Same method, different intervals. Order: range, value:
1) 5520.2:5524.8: 44.4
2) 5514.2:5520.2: 49.5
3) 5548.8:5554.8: 43.8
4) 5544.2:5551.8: 45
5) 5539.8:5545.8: 47.3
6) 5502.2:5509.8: 44.3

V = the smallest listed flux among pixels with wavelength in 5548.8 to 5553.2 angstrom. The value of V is 40.76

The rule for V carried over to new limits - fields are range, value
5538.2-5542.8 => 46.28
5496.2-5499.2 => 43.14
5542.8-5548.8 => 42.5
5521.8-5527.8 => 44.87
